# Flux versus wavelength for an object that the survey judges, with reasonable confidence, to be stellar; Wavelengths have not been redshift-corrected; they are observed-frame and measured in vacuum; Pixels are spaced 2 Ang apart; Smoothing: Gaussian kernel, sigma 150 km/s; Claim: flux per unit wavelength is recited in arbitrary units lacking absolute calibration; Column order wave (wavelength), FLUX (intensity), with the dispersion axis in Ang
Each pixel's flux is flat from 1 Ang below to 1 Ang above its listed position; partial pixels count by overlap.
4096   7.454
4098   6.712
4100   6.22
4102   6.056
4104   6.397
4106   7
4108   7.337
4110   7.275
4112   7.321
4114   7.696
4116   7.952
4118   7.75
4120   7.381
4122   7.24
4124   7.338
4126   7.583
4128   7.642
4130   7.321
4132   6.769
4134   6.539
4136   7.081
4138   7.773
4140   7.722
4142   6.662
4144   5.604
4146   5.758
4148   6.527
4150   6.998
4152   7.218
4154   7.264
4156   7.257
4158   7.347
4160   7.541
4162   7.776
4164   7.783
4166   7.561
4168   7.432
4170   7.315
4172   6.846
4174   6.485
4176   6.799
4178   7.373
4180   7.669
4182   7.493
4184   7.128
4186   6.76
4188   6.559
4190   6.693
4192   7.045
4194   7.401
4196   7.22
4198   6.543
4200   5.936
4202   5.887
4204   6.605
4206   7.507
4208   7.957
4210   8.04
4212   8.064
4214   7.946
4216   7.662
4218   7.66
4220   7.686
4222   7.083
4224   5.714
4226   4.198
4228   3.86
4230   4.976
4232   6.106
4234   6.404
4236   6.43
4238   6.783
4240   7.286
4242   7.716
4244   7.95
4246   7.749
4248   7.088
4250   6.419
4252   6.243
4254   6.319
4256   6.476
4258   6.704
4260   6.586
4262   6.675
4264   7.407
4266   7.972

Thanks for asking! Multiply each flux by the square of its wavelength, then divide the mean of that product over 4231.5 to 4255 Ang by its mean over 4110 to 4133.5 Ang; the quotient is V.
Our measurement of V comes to 1.0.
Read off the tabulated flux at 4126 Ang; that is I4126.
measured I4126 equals 7.583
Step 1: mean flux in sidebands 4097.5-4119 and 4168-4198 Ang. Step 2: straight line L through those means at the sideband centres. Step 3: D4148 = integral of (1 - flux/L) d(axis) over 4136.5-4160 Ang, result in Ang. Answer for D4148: 0.4 Ang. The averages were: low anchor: 7.07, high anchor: 7.05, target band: 6.95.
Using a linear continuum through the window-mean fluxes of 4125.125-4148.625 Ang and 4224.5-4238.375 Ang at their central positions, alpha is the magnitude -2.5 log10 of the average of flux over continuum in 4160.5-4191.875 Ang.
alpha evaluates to -0.14 mag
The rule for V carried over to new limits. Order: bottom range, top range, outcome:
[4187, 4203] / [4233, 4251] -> 1.09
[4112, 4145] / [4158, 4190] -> 1.02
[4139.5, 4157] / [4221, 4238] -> 0.87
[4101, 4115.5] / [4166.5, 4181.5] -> 1.05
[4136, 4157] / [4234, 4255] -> 1.06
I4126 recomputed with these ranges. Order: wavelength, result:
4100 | 6.22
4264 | 7.407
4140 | 7.722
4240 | 7.286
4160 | 7.541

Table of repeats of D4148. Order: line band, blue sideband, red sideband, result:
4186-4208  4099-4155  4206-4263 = 0.3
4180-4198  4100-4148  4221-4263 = -0.9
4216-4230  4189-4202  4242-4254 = 1.7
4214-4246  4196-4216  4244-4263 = 1.8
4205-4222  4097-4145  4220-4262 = -3.0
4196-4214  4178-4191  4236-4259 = -0.2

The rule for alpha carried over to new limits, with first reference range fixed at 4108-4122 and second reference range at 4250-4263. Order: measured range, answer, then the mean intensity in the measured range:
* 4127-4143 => 0.03 mag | 7.19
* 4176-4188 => -0.02 mag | 7.18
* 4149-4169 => -0.03 mag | 7.42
